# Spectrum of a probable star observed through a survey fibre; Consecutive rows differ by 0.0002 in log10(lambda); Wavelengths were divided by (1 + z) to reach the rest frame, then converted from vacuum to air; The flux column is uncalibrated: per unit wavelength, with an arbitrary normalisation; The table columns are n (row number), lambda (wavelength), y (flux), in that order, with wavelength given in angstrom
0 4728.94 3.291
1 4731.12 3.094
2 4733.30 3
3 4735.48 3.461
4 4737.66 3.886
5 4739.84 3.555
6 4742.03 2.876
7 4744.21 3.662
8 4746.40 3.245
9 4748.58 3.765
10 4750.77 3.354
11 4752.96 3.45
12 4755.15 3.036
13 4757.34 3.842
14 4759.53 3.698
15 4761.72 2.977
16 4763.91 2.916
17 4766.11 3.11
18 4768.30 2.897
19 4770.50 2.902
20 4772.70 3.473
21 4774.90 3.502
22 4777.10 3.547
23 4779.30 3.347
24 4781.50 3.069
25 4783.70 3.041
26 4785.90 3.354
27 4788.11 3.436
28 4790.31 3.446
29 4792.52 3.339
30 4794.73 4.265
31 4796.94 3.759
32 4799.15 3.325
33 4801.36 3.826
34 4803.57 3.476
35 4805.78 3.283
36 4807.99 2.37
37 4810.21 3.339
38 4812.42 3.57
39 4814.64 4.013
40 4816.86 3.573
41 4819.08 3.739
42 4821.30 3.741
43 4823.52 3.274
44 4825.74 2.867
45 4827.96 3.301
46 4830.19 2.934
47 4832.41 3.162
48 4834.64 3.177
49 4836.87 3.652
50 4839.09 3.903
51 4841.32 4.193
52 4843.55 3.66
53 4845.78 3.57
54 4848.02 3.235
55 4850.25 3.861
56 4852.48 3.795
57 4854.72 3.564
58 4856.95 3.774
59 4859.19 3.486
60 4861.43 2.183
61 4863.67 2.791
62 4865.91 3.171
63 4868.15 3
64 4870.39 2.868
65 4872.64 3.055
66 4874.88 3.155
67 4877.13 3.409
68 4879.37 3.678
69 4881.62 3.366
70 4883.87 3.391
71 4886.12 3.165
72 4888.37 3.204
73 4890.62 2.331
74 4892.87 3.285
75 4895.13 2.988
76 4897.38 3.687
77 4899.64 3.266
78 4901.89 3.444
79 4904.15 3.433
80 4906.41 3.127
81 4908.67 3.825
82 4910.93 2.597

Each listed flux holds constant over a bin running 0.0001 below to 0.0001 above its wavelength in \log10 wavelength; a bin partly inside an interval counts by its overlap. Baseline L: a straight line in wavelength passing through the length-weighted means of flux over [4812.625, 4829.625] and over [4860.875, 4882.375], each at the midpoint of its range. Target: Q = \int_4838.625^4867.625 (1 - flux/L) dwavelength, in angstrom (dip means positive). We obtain -2.0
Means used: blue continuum 3.48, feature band 3.46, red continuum 3.09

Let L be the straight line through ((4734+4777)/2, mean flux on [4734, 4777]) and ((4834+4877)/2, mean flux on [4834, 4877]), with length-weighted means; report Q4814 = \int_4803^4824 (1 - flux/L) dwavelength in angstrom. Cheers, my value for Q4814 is -0.5 angstrom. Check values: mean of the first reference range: 3.35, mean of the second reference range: 3.38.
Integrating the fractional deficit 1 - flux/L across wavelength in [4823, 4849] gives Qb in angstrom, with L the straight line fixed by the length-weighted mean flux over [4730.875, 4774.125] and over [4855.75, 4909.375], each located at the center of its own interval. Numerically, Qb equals -1.4 angstrom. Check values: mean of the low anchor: 3.32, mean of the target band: 3.41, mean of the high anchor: 3.21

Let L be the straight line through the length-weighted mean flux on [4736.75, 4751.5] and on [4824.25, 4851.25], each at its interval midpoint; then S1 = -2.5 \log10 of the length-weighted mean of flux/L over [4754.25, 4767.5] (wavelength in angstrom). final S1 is 0.07 mag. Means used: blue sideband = 3.48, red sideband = 3.46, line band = 3.26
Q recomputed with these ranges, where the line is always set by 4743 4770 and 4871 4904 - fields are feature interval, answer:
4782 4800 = -1.01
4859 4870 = 1.29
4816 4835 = -0.17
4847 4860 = -1.44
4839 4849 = -1.31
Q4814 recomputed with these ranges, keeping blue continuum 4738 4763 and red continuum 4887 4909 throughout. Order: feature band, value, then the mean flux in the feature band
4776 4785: 0.3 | 3.26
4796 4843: -1.7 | 3.45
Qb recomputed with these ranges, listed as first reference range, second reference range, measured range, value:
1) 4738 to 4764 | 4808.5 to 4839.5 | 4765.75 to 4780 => 0.60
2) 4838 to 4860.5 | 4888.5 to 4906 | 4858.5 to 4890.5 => 2.98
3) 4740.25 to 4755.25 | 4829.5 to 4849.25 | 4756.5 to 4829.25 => 1.28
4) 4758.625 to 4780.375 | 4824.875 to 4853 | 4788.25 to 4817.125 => -1.29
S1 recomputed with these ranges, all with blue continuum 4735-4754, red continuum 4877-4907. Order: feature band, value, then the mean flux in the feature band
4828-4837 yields 0.05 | 3.19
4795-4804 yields -0.08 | 3.67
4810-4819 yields -0.09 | 3.66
